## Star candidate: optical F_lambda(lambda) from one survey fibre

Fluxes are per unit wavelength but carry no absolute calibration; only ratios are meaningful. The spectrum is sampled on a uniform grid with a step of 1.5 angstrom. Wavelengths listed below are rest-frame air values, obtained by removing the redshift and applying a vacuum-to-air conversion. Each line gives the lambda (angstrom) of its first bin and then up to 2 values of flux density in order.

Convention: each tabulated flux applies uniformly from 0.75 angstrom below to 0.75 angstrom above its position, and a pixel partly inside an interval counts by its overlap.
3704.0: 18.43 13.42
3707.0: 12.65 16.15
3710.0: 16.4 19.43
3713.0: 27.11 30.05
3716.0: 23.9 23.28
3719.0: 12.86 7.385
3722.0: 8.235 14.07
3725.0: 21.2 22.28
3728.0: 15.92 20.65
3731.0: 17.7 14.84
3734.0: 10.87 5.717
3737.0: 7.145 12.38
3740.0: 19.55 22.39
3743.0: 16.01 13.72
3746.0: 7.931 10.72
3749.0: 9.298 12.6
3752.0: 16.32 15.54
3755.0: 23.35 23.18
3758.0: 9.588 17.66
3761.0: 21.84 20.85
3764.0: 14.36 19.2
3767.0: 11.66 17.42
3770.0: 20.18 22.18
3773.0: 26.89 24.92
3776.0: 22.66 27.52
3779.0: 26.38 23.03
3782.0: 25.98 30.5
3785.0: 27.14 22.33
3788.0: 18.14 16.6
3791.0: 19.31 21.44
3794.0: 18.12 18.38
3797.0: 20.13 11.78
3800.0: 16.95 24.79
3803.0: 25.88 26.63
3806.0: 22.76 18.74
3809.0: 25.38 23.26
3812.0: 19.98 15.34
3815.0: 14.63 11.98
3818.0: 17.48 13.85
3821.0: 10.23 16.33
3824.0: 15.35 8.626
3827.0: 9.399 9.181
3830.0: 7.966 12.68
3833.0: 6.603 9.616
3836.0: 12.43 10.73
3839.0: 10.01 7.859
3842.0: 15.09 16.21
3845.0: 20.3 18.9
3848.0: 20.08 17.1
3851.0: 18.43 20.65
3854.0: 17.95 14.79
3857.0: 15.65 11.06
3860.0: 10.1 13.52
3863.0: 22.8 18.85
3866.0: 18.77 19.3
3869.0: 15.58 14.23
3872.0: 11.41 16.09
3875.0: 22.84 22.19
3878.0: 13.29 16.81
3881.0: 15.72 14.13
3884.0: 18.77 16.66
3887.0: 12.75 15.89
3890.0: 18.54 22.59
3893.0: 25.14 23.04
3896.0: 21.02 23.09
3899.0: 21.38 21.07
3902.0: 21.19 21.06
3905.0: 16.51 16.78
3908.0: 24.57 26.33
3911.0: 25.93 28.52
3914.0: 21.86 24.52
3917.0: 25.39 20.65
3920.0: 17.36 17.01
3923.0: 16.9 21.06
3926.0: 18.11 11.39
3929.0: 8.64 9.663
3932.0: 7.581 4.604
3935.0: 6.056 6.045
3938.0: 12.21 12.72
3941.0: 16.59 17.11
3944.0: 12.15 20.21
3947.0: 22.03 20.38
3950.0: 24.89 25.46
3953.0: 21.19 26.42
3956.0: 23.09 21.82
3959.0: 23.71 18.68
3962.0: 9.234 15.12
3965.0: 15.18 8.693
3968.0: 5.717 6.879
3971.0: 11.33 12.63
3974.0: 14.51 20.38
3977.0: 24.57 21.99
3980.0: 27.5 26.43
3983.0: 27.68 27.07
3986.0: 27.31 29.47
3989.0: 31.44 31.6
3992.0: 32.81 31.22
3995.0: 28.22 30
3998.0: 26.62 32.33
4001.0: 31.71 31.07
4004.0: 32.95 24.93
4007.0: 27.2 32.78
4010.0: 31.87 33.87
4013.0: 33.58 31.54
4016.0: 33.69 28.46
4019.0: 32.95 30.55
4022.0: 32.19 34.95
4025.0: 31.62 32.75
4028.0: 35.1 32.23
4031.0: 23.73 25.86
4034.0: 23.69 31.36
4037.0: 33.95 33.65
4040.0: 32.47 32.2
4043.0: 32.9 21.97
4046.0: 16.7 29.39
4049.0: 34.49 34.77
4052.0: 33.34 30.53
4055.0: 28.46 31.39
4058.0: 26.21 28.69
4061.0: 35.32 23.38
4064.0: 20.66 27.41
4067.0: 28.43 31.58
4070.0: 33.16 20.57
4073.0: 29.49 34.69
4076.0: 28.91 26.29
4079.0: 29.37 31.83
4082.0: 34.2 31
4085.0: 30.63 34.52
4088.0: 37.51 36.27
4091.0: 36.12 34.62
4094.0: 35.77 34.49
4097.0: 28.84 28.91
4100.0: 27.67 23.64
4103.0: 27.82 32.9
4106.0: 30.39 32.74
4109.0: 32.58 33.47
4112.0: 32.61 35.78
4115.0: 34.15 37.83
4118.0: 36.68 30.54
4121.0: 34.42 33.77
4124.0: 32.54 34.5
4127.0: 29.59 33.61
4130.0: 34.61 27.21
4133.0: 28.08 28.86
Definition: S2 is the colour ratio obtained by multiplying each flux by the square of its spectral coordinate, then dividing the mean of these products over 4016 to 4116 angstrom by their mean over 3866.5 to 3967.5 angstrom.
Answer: 1.84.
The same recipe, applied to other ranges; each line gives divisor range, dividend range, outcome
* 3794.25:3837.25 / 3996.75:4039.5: 2.16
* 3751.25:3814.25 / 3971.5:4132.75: 1.67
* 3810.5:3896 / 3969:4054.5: 1.99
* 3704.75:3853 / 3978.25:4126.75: 2.05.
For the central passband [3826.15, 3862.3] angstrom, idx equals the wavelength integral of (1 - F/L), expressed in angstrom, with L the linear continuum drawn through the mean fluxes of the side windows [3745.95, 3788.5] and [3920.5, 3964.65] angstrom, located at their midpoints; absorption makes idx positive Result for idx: 9.2 angstrom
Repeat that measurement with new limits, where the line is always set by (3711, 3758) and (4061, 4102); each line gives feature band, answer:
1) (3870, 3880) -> 2.38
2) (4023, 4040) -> -1.43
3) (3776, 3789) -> -4.77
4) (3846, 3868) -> 4.23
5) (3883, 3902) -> 2.31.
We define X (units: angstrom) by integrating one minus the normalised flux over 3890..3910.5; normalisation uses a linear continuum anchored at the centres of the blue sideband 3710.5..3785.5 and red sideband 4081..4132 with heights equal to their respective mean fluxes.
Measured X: 2.2 angstrom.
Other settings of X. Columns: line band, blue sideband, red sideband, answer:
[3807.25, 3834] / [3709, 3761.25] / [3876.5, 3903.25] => 5.4 angstrom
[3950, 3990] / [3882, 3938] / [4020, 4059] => 5.9 angstrom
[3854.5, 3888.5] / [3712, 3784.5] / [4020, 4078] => 10.0 angstrom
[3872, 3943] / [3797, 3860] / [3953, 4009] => 6.5 angstrom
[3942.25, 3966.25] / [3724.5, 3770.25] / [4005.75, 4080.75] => 5.7 angstrom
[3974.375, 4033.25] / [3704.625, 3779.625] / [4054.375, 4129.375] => -4.0 angstrom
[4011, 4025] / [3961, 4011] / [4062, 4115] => -3.4 angstrom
